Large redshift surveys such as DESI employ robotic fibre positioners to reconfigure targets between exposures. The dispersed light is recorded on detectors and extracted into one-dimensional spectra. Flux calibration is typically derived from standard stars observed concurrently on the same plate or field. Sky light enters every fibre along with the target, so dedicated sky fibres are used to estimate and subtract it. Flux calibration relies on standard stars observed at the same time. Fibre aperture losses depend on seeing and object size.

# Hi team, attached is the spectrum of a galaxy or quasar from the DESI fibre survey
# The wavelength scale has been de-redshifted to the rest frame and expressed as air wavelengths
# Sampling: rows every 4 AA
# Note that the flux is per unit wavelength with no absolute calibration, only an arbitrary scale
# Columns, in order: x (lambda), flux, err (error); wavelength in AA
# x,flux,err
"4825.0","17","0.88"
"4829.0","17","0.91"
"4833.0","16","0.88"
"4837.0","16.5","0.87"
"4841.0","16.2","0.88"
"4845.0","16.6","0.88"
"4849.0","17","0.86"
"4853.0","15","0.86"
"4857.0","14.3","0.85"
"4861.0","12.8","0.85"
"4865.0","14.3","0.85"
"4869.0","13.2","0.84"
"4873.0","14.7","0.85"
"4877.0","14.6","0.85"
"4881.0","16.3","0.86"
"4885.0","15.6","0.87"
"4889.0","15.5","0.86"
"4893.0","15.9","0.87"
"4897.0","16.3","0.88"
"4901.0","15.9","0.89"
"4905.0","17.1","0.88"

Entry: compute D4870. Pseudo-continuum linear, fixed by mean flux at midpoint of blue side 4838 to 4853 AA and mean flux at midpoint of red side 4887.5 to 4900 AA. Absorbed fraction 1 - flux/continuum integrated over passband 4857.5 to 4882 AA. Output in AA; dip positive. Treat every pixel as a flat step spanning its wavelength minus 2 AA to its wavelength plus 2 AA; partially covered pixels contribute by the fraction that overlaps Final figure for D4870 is 2.9 AA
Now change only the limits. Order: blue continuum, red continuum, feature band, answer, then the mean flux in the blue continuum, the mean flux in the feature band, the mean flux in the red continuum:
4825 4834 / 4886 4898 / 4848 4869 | 2.4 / 16.7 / 14.4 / 15.8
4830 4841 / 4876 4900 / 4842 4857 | 0.2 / 16.3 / 15.9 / 15.8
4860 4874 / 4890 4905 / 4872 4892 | -0.6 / 13.8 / 15.4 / 16.1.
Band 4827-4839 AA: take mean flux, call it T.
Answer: 16.5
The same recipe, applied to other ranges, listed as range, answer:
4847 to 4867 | 14.7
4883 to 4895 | 15.7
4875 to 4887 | 15.5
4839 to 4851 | 16.6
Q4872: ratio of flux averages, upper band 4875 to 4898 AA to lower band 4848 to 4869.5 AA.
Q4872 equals 1.1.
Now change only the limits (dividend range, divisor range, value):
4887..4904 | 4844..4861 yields 1.04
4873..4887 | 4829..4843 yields 0.94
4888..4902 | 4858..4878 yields 1.15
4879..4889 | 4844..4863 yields 1.05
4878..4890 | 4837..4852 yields 0.95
